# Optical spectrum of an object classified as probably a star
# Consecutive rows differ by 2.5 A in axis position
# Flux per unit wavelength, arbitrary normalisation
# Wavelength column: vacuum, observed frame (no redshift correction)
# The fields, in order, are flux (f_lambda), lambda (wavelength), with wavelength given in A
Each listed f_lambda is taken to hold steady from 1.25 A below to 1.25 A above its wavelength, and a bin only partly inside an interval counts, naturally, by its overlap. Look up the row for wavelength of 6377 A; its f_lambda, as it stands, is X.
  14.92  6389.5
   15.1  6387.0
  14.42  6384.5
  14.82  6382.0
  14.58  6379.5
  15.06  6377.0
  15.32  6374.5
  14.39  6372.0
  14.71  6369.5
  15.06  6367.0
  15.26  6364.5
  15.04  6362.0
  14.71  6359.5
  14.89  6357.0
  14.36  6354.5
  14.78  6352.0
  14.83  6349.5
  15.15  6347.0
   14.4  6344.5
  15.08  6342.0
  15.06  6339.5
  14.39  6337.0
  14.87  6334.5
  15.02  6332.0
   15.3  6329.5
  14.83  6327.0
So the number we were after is 15.06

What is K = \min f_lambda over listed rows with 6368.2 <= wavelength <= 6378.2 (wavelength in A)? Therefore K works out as 14.39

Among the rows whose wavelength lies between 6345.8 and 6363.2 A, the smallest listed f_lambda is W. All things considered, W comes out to 14.36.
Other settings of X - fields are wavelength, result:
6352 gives 14.78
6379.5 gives 14.58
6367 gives 15.06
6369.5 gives 14.71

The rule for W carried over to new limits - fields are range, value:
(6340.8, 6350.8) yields 14.4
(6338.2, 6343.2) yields 15.06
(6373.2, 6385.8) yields 14.42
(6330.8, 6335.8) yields 14.87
